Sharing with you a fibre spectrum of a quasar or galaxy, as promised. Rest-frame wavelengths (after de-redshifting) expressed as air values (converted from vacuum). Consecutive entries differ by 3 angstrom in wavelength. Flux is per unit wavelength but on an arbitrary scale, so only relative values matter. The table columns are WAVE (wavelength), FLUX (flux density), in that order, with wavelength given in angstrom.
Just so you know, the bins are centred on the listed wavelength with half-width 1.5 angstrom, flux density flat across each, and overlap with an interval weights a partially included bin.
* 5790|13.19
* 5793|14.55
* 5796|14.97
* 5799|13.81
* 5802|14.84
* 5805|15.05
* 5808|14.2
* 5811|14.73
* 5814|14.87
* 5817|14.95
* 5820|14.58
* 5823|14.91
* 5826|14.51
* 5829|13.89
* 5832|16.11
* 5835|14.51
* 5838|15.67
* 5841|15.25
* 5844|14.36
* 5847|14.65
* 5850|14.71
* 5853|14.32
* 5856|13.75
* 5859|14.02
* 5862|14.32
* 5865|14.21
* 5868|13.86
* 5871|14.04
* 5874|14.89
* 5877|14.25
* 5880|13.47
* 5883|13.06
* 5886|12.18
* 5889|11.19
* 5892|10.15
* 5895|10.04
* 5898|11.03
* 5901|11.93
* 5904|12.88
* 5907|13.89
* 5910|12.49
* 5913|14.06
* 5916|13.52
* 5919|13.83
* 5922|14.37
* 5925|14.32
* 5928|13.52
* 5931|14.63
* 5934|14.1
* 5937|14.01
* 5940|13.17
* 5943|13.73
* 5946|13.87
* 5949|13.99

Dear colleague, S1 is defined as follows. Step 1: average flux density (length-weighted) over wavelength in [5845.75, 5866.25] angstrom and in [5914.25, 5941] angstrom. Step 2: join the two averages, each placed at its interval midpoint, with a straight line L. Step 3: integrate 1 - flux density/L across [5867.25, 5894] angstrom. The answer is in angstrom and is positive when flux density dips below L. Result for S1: 2.34 angstrom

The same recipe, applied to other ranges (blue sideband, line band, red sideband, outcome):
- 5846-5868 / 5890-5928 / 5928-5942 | 3.5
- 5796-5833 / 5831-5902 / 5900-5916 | 1.4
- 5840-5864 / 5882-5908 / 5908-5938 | 4.3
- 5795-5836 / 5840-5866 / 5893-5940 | -0.4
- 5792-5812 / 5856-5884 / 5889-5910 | -3.2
